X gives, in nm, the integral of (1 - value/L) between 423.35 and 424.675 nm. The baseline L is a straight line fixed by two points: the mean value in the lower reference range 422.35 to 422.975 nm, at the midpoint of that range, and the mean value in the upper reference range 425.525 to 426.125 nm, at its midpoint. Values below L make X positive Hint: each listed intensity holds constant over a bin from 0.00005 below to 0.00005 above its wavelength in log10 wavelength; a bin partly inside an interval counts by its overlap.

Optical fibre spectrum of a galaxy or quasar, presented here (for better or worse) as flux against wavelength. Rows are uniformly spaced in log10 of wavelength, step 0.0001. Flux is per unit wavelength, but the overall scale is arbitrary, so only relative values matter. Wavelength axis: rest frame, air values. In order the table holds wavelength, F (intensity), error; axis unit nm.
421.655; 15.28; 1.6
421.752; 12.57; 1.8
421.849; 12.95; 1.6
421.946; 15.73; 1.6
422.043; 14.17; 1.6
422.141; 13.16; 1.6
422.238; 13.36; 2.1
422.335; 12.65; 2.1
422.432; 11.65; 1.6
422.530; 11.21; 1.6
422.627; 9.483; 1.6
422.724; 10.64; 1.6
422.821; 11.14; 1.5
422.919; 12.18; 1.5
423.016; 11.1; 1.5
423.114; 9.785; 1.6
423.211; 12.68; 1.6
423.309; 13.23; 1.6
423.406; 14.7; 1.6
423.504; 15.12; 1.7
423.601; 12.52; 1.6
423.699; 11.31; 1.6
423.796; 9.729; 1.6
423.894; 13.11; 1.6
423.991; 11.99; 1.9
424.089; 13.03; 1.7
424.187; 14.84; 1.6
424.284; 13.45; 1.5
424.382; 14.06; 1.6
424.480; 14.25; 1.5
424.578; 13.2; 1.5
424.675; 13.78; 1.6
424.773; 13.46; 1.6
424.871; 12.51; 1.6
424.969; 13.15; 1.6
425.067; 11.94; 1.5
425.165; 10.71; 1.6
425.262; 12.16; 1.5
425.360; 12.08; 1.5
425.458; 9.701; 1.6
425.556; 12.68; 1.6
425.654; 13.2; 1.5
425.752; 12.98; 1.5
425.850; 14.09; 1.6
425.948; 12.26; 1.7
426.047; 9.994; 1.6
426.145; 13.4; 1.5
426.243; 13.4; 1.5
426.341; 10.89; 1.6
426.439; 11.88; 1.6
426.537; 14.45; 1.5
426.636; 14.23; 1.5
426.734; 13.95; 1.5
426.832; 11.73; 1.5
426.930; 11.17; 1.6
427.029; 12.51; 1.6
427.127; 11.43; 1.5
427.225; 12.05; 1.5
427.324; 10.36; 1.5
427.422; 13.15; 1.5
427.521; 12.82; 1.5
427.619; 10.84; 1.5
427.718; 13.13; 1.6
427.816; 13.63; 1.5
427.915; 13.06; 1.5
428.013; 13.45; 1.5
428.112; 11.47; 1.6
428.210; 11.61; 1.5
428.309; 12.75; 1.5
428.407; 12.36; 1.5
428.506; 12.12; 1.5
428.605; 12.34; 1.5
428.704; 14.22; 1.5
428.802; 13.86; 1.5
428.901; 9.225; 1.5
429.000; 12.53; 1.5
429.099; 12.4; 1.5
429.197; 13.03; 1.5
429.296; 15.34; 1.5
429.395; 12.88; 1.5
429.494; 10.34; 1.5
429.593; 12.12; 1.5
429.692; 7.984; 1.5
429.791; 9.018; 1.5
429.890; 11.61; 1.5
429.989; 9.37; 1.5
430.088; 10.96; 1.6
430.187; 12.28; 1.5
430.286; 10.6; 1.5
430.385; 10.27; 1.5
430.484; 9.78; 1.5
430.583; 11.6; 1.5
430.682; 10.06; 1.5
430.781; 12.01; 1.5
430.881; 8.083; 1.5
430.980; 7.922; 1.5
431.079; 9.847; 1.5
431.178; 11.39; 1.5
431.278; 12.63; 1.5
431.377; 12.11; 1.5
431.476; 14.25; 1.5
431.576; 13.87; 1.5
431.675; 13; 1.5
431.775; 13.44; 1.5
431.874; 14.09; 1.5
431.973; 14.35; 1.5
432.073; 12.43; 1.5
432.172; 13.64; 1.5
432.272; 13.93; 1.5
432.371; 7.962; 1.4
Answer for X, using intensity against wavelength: -0.164 nm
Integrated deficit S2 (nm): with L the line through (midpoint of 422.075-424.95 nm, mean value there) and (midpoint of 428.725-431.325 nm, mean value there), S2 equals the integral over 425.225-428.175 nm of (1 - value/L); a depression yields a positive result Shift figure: -0.145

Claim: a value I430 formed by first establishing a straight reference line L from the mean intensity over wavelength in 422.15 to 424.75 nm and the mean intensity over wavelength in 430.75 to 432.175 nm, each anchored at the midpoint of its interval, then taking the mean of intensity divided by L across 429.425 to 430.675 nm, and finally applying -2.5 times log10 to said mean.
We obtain 0.163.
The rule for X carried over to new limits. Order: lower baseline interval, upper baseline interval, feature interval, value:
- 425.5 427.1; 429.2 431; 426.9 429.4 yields -0.16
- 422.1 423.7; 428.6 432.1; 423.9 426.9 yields -0.20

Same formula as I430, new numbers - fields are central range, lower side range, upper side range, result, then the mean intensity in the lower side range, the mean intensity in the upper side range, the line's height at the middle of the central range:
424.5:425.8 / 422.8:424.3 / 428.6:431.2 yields -0.03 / 12.5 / 11.1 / 12.2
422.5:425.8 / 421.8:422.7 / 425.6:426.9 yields 0.03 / 12.7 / 12.8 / 12.7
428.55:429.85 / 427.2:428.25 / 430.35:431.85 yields 0.00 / 12.3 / 11.4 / 11.9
